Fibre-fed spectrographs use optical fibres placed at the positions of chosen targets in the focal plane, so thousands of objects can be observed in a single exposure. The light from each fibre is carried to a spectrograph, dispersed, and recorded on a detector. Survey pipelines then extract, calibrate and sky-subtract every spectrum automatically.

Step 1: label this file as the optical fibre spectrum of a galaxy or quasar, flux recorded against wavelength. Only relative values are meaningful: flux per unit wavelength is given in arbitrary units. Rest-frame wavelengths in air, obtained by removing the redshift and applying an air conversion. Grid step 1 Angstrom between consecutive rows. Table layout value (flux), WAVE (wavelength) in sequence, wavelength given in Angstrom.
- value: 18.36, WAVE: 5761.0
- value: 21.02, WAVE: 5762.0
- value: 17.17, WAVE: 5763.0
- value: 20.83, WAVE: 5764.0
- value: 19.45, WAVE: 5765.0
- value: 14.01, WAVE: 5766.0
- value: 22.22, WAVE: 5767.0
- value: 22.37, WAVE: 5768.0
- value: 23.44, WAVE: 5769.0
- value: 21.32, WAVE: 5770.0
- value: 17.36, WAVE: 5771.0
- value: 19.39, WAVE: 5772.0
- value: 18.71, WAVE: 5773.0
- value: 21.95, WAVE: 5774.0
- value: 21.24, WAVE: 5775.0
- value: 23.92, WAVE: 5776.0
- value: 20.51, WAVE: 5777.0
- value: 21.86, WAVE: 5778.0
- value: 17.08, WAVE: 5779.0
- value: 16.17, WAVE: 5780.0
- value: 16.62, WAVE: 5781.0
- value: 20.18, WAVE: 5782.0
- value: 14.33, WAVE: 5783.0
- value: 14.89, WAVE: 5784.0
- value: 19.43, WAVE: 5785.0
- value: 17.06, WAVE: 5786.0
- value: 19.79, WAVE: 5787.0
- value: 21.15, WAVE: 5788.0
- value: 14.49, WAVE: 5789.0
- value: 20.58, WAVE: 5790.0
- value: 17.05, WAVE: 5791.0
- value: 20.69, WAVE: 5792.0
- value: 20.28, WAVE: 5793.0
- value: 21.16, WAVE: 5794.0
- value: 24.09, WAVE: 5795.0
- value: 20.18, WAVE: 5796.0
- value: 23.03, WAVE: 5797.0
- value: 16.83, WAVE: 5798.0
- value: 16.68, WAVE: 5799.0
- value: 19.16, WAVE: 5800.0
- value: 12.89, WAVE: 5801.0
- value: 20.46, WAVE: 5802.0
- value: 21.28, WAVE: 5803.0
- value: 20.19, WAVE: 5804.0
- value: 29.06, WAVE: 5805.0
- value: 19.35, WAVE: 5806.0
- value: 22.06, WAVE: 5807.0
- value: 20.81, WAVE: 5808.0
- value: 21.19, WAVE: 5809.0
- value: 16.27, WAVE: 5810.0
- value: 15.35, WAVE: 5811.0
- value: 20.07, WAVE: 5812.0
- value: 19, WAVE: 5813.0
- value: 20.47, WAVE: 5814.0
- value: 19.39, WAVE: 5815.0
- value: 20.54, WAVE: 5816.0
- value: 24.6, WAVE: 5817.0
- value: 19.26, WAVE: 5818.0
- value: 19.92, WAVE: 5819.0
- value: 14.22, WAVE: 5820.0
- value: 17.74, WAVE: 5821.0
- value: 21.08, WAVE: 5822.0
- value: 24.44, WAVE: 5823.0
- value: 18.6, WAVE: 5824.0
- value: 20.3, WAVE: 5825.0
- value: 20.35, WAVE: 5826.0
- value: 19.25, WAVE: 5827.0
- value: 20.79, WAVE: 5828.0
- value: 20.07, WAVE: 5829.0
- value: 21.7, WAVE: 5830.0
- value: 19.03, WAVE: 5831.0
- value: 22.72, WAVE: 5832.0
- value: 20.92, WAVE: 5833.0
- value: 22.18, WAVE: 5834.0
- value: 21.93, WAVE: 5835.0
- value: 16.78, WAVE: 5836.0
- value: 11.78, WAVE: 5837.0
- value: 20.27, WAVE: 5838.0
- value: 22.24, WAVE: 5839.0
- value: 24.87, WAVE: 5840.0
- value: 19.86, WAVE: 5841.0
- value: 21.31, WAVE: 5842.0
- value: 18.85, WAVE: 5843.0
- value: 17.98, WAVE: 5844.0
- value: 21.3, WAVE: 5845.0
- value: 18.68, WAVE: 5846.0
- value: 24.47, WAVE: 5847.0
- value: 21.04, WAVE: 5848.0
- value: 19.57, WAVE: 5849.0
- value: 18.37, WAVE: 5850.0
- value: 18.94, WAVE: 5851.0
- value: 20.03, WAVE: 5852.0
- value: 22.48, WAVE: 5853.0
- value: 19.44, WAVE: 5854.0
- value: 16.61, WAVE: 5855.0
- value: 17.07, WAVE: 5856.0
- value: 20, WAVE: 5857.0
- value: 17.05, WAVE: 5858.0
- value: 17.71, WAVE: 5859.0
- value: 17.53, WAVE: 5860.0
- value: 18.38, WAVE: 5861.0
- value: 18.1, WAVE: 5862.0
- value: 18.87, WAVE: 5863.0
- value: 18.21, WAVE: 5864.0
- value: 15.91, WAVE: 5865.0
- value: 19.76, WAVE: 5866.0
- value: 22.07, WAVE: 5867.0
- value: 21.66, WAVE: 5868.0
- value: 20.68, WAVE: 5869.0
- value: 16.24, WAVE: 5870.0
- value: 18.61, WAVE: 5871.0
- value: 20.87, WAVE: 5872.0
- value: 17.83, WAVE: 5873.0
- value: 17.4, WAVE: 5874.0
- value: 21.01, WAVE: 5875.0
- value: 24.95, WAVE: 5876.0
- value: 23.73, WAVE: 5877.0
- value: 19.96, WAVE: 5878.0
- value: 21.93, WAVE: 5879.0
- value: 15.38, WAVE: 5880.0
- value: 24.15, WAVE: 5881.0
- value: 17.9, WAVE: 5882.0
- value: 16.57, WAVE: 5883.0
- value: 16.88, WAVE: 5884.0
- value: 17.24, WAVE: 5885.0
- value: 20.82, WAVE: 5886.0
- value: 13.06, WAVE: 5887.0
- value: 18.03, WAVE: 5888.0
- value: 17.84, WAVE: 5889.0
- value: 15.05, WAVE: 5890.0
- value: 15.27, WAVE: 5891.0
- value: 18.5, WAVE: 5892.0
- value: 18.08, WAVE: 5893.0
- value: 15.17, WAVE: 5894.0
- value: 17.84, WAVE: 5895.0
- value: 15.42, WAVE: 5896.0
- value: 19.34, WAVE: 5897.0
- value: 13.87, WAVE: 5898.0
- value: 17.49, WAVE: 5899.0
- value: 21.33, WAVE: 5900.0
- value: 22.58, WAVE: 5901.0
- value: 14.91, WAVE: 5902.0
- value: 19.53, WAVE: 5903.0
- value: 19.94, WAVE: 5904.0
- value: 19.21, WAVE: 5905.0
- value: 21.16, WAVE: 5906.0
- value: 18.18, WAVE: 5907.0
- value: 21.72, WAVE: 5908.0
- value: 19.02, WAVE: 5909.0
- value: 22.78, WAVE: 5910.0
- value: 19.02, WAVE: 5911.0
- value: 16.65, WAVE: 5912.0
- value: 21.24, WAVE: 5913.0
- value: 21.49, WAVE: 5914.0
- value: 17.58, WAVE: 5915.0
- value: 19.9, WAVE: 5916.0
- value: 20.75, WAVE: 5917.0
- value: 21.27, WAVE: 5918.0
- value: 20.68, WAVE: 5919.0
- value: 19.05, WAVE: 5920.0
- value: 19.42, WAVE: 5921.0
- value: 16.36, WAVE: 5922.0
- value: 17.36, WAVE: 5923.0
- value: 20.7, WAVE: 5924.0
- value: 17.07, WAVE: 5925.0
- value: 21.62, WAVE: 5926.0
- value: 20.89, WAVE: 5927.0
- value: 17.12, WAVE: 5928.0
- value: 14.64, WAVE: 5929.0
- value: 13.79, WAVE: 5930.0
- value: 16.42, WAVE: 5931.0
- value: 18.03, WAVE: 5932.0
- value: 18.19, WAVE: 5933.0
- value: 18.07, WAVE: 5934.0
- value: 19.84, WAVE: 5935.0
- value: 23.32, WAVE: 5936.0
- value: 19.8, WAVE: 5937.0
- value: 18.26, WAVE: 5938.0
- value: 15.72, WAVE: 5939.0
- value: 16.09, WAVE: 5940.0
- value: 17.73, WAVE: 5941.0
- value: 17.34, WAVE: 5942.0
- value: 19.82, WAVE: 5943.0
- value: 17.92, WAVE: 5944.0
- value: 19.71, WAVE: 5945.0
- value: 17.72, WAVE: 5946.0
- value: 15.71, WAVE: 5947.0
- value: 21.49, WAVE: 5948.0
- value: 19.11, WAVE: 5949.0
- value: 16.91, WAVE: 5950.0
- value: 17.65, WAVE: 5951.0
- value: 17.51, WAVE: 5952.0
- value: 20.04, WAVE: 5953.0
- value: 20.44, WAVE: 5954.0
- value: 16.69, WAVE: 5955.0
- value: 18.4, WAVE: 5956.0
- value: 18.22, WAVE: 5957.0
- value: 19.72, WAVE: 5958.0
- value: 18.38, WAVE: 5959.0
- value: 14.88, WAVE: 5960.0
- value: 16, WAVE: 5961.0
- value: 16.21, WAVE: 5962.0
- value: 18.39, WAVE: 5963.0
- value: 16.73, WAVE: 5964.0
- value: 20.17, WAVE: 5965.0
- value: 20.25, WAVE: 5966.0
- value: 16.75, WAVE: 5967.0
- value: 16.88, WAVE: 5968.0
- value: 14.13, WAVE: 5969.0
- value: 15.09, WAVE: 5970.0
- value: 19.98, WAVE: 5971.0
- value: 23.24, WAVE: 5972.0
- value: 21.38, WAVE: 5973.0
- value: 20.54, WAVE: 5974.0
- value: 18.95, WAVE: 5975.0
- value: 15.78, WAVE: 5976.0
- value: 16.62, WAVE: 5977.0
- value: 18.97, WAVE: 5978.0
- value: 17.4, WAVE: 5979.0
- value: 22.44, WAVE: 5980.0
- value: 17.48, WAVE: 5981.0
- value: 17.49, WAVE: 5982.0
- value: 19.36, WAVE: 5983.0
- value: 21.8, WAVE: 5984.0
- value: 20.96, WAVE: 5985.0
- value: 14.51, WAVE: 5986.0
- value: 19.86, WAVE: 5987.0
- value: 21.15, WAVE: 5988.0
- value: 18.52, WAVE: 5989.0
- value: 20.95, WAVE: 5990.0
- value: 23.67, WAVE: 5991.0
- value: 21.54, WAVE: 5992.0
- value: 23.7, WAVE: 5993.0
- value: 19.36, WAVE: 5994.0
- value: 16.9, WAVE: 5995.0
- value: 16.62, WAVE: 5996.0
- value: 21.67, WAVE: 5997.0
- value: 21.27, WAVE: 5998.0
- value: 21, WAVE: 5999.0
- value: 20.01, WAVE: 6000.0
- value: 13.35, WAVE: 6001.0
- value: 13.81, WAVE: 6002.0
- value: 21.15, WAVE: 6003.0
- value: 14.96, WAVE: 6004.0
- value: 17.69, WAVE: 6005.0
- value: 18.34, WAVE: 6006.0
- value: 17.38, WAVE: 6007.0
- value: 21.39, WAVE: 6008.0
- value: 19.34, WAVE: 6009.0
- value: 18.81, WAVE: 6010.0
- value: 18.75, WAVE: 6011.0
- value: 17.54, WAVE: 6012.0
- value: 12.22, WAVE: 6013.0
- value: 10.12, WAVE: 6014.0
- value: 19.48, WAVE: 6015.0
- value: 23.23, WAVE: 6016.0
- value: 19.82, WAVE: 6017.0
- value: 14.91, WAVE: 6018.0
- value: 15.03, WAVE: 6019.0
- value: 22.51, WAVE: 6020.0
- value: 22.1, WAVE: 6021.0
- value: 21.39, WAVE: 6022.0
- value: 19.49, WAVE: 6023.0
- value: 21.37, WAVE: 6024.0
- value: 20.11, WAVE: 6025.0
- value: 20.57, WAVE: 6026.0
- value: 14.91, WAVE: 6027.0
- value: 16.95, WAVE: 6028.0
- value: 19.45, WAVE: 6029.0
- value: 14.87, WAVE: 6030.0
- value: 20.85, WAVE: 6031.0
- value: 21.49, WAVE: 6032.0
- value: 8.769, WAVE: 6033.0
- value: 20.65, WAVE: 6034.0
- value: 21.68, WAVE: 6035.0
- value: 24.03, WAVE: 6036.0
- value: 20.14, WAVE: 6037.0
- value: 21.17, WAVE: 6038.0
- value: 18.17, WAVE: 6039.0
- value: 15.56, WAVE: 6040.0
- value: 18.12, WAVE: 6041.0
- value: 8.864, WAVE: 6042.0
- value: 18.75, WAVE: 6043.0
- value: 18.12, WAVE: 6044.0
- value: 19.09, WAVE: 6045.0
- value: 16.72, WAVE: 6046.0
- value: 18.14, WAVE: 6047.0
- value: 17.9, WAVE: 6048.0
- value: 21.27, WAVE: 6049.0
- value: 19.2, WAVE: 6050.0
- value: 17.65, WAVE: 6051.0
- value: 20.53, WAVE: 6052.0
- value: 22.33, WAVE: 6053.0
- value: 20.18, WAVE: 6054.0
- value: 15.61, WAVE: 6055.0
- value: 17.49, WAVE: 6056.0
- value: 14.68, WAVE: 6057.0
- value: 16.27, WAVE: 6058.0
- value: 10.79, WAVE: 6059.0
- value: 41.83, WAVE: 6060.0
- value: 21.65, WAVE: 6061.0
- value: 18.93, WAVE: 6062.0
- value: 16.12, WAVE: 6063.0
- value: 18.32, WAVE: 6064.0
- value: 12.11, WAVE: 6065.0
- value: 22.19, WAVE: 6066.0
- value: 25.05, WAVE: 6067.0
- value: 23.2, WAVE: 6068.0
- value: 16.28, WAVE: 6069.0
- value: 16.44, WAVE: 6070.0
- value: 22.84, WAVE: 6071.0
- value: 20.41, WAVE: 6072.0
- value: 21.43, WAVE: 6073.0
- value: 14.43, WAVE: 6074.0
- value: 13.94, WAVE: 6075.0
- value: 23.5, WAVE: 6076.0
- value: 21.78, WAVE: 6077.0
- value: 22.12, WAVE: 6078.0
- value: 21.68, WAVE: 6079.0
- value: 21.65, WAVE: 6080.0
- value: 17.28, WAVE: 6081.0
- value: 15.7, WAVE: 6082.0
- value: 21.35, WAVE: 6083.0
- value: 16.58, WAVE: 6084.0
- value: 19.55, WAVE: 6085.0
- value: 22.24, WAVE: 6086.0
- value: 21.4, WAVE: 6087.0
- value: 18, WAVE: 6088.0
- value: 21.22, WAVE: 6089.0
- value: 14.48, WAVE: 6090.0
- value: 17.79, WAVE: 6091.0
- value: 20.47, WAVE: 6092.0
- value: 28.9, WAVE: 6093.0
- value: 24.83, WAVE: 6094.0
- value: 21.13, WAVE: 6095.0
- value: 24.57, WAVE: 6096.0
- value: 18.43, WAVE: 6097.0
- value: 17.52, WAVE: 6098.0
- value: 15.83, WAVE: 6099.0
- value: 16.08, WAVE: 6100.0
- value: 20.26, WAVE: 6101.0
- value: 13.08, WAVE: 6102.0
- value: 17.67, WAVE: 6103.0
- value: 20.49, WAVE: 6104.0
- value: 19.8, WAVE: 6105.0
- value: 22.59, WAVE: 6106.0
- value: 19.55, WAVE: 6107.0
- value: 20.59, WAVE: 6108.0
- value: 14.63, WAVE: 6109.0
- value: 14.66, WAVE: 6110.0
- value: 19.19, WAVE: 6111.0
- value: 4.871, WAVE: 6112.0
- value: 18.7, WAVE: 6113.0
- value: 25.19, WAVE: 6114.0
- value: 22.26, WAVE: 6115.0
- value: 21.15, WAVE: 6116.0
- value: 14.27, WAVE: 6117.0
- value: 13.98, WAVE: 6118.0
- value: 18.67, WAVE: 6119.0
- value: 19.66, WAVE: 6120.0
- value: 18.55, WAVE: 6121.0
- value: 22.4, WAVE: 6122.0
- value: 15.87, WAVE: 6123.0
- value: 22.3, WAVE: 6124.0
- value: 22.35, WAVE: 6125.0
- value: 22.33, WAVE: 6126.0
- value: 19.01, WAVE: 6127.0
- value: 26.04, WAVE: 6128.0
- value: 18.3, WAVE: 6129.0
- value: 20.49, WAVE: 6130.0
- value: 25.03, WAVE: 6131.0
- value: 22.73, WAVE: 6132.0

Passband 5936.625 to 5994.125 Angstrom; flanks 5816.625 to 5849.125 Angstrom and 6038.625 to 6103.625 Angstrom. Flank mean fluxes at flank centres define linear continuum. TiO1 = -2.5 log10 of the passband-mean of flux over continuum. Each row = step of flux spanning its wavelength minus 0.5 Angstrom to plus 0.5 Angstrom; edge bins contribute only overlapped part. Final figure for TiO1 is 0.06 mag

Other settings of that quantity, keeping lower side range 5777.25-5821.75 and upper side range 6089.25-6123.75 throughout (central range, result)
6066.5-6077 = -0.06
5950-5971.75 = 0.07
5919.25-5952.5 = 0.05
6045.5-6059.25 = 0.06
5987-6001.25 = -0.06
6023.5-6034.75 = 0.04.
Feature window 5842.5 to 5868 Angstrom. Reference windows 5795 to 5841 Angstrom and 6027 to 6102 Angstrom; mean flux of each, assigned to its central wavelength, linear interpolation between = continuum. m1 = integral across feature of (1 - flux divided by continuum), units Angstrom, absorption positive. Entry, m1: 0.92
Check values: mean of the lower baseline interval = 20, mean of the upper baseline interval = 19.2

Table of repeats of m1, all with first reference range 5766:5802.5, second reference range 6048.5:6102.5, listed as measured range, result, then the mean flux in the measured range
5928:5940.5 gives 1.2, 17.7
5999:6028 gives 1.9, 18.2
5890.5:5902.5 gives 1.2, 17.5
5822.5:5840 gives -0.9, 20.3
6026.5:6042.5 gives 1.4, 17.9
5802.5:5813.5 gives -0.6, 20.4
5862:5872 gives 0.1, 19.1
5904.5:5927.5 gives -0.3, 19.7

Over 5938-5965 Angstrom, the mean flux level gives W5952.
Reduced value 17.9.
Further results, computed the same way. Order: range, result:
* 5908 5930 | 19.2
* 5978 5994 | 20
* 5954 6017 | 18.5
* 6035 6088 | 19.3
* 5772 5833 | 19.7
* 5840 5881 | 19.6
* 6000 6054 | 18.3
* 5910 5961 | 18.5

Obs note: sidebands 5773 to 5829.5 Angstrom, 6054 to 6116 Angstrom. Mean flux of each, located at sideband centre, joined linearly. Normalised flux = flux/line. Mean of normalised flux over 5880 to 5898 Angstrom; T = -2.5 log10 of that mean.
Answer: 0.13 mag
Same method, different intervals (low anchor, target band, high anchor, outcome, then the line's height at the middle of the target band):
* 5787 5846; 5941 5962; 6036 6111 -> 0.08 mag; 19.6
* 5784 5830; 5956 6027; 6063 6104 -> 0.05 mag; 19.6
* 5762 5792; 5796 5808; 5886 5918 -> -0.06 mag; 19.1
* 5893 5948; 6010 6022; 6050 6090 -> 0.07 mag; 19.2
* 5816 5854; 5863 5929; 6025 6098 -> 0.06 mag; 20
